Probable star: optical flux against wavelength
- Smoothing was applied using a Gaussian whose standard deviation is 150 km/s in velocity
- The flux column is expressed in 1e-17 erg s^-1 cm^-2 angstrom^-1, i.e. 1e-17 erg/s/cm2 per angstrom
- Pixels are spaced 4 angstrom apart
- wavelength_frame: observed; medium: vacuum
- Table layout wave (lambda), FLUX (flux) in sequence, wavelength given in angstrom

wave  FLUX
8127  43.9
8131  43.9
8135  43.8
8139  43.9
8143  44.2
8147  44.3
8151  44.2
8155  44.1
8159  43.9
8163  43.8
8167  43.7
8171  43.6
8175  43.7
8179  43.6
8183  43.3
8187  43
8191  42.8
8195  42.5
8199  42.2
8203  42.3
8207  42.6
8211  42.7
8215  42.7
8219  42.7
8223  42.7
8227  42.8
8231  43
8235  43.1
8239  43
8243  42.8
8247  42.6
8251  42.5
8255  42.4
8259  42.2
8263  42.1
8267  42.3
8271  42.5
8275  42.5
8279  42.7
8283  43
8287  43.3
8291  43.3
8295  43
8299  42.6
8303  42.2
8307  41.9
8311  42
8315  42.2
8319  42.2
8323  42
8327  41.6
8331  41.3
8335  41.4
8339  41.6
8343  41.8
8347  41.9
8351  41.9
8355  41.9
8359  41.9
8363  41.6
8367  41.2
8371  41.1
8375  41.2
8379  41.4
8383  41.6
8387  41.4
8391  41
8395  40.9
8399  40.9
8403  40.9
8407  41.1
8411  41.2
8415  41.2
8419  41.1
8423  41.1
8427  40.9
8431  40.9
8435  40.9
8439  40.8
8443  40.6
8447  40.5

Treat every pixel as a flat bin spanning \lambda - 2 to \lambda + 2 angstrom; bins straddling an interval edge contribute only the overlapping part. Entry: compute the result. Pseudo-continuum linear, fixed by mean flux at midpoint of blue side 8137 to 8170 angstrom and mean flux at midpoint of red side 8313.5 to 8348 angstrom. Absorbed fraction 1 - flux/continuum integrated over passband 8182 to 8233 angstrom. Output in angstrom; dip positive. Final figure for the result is 0.7 angstrom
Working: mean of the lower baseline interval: 44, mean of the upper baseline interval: 41.8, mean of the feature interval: 42.7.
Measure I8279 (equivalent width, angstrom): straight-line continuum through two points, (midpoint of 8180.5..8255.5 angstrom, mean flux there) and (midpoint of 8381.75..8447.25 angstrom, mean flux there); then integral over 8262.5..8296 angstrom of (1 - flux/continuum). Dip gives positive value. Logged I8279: -0.45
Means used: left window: 42.7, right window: 41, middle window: 42.8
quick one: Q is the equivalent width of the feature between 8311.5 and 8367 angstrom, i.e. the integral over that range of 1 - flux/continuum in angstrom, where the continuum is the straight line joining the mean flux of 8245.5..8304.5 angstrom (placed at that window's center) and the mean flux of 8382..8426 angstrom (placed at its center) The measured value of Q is 0.1 angstrom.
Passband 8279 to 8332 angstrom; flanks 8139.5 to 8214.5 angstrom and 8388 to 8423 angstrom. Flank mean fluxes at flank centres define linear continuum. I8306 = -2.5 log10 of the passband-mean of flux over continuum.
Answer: -0.01 mag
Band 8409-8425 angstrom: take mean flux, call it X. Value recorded 41.2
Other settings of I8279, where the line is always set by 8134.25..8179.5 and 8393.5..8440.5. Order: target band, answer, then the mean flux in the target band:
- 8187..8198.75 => 0.2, 42.6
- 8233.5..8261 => 0.2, 42.6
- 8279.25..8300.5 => -0.3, 43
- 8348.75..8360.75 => -0.1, 41.9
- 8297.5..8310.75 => 0.0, 42.2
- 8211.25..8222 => 0.1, 42.7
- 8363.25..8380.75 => 0.1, 41.3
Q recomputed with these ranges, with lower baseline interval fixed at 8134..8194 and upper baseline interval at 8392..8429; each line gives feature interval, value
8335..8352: 0.0 angstrom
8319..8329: 0.0 angstrom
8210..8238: 0.1 angstrom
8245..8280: 0.2 angstrom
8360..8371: 0.0 angstrom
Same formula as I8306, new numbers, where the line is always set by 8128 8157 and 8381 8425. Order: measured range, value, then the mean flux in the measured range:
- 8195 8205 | 0.028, 42.3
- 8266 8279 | 0.003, 42.5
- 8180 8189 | 0.010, 43.2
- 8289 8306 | -0.011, 42.7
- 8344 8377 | 0.000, 41.6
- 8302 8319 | 0.002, 42.1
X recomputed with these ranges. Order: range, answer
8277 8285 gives 42.9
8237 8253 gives 42.7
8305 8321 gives 42.1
